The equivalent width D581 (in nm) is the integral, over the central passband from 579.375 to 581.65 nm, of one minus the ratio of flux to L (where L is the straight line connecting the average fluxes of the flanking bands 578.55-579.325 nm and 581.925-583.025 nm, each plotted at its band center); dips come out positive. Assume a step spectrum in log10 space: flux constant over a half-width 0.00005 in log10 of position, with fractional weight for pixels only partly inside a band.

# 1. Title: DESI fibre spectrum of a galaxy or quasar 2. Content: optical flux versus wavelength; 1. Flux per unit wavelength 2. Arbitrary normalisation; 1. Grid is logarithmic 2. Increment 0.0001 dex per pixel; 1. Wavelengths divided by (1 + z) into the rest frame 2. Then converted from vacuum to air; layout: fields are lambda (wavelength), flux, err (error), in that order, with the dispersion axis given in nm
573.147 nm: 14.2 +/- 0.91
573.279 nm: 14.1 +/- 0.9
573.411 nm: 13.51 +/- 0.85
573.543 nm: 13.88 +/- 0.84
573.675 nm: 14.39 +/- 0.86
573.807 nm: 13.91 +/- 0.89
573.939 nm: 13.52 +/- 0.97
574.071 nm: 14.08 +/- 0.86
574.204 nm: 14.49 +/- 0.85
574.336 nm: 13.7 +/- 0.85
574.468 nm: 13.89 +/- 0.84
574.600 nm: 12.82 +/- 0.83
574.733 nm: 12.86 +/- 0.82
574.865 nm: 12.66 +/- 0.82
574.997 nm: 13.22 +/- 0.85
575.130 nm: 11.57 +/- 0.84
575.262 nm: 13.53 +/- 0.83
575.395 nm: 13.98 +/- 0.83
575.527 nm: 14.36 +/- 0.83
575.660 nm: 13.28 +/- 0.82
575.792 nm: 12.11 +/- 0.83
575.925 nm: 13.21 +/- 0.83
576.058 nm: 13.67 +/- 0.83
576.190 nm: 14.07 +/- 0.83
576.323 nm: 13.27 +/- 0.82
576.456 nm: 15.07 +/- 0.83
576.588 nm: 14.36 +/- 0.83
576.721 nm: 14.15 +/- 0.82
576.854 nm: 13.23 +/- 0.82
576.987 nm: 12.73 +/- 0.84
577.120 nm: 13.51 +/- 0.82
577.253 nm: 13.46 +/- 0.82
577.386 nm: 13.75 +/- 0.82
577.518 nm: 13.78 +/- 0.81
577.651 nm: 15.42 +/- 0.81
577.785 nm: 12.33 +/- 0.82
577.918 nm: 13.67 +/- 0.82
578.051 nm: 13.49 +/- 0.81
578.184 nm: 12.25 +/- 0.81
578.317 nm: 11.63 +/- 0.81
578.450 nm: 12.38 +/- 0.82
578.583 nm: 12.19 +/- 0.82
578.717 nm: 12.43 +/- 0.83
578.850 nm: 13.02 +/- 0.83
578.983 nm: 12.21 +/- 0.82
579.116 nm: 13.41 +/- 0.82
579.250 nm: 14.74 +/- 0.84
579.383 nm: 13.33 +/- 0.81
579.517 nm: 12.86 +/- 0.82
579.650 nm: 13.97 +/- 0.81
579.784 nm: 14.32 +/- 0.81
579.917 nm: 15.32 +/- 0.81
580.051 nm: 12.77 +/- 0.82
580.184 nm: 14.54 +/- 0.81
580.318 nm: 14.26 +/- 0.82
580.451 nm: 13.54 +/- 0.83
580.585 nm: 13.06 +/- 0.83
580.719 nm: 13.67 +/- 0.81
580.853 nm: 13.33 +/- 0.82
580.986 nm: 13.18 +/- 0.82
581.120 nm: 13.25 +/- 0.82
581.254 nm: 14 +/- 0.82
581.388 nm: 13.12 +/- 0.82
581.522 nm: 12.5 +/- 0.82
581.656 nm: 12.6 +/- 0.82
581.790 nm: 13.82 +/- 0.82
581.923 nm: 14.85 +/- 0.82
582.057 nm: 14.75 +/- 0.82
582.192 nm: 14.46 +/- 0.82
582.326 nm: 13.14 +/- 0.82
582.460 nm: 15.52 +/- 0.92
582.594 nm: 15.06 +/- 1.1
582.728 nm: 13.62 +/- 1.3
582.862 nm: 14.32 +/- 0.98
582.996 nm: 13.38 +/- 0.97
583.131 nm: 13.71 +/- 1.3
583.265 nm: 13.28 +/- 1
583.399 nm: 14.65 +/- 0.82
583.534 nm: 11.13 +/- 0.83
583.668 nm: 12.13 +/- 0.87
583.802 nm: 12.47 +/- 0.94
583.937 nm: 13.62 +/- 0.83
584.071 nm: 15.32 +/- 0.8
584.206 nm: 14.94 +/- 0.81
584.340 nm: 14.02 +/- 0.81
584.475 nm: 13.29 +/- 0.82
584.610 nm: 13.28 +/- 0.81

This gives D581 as 0.007 nm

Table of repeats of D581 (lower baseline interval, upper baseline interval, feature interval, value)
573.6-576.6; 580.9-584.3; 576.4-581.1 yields 0.06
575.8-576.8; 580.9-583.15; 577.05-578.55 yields 0.07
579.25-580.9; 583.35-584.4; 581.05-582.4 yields 0.00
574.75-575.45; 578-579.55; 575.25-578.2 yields -0.16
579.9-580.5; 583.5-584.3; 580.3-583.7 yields 0.02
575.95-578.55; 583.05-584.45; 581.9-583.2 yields -0.07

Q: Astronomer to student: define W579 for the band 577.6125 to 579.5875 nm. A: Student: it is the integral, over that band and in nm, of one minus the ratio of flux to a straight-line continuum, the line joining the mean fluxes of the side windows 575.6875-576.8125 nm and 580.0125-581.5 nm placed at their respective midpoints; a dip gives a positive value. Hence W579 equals 0.089 nm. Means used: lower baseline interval 13.7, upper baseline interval 13.5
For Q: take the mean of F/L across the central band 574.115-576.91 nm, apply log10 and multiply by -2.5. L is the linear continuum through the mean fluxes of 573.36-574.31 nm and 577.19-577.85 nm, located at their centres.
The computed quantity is 0.03 mag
